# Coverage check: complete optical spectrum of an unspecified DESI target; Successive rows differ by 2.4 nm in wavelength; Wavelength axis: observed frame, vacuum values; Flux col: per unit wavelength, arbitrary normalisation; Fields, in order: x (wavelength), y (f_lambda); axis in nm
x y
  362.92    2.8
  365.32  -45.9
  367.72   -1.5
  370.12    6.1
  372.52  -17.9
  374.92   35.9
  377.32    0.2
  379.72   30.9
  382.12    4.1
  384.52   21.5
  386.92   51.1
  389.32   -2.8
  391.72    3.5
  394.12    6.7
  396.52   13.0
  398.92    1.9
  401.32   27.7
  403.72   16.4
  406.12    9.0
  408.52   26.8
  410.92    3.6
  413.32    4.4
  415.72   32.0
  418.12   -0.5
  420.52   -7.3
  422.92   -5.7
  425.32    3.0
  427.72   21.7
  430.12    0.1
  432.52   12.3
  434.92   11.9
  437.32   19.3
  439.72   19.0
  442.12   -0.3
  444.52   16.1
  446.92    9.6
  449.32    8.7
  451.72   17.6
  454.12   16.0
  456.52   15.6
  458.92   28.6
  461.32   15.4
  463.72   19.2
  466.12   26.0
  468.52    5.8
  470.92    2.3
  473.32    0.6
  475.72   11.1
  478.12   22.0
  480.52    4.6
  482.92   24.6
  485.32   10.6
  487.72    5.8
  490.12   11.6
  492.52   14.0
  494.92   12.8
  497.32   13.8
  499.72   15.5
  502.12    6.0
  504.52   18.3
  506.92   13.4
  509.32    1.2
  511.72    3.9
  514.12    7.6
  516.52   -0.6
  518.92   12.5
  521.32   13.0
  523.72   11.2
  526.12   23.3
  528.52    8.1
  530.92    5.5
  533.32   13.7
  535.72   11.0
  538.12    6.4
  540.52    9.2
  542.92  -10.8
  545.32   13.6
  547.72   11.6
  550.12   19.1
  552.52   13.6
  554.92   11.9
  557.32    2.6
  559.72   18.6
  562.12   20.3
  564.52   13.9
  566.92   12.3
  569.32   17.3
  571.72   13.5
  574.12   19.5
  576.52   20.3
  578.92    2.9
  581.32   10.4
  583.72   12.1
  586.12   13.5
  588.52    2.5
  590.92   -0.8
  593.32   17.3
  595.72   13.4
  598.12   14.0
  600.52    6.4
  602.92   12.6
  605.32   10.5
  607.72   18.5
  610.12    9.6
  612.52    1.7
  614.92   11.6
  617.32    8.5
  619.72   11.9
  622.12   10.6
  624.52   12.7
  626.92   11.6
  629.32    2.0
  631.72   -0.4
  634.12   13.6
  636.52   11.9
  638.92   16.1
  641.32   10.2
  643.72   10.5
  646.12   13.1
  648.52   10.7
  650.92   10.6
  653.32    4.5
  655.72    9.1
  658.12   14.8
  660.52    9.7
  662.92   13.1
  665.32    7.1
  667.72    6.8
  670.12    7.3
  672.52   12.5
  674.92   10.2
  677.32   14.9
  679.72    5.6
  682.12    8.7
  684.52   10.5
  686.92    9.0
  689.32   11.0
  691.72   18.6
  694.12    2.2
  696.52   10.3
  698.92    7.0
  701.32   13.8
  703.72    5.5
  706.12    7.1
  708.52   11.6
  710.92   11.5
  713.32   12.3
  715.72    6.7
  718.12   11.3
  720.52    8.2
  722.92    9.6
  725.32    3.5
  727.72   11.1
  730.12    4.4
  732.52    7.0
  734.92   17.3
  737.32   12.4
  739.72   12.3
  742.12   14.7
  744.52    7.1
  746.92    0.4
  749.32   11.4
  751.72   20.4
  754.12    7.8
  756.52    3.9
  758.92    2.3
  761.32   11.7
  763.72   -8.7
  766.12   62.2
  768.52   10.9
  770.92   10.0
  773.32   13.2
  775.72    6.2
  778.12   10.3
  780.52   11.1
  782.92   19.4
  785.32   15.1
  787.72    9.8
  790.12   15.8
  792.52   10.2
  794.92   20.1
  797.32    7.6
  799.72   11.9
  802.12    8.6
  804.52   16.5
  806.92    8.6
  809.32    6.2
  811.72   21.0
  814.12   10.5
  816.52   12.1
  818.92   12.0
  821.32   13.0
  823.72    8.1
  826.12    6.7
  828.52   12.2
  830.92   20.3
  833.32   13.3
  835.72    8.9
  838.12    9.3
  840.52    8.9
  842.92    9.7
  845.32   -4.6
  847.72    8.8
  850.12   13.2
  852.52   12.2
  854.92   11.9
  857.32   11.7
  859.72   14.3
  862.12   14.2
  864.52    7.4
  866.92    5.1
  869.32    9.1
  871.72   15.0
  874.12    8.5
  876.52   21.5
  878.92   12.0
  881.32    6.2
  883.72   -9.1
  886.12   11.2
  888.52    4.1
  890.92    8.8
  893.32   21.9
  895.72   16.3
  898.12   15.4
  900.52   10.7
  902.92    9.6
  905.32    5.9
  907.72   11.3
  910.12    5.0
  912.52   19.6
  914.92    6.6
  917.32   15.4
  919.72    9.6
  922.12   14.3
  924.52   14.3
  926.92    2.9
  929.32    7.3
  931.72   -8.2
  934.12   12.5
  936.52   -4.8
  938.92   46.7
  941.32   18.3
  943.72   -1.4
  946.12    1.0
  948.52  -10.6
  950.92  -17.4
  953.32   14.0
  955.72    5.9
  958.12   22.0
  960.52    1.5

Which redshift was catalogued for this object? 1.056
